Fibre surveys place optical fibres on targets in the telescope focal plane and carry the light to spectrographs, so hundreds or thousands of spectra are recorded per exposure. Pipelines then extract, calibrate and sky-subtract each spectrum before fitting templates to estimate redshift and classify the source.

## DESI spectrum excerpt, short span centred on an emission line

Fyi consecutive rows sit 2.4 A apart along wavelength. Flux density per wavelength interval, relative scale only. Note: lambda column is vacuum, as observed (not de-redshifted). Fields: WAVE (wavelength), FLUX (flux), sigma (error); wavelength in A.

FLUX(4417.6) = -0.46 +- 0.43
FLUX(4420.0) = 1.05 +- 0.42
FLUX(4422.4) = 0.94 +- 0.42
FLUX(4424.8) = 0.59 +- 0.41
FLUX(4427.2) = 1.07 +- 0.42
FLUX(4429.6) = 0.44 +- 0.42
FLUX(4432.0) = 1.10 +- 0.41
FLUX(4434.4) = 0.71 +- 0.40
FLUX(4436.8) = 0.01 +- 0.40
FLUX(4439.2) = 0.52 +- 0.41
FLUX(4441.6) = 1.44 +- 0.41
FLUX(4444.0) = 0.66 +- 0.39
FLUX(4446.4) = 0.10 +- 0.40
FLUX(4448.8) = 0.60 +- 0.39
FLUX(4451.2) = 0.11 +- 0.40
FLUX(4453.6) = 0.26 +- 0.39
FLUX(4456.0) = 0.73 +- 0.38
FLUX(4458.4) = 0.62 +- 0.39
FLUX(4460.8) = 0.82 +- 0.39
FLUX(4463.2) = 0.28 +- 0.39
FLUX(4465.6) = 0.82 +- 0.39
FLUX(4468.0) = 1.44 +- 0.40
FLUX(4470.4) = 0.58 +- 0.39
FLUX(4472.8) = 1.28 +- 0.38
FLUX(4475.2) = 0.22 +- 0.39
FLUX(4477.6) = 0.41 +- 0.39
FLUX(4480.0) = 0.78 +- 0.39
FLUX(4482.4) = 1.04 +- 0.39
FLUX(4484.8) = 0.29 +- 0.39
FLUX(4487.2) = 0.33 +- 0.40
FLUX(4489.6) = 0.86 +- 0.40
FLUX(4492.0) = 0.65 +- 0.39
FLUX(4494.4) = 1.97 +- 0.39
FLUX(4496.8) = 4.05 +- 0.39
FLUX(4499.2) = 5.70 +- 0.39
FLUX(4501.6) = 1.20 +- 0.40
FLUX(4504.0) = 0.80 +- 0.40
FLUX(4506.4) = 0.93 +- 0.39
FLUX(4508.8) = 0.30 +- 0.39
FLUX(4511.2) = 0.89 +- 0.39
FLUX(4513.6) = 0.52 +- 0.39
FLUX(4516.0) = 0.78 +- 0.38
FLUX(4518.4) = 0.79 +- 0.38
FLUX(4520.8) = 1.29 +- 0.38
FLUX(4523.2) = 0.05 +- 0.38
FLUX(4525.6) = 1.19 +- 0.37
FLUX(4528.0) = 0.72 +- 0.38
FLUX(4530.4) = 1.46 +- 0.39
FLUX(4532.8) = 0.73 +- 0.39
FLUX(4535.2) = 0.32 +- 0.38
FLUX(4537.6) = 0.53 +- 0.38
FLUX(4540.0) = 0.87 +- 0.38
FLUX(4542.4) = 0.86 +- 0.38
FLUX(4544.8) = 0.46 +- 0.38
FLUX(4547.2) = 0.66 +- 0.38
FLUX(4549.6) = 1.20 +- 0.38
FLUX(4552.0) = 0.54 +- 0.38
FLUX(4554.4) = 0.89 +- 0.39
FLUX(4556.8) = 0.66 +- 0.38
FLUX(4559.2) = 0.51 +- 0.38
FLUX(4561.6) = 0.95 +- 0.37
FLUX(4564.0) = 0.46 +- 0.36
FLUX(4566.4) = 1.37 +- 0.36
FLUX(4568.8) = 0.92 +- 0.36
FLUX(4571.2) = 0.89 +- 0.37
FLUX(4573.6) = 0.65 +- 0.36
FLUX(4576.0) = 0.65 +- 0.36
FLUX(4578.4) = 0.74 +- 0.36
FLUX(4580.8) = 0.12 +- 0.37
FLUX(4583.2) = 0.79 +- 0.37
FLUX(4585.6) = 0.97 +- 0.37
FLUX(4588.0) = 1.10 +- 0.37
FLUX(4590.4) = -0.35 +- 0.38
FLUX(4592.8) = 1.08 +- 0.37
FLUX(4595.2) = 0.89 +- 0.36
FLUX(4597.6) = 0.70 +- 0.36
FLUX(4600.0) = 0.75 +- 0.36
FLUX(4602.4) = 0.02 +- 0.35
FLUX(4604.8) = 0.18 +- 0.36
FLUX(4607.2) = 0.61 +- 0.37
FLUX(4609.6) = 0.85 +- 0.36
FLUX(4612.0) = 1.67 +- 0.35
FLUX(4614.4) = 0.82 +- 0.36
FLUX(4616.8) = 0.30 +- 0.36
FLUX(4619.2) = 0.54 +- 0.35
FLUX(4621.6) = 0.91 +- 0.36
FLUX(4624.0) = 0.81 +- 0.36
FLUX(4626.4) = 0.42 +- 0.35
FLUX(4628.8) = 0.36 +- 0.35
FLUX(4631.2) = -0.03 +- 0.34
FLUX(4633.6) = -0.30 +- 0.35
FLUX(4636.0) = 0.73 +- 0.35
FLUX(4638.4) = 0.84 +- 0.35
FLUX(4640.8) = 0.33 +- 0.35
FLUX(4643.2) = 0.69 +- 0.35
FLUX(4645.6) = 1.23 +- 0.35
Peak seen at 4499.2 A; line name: [O II]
